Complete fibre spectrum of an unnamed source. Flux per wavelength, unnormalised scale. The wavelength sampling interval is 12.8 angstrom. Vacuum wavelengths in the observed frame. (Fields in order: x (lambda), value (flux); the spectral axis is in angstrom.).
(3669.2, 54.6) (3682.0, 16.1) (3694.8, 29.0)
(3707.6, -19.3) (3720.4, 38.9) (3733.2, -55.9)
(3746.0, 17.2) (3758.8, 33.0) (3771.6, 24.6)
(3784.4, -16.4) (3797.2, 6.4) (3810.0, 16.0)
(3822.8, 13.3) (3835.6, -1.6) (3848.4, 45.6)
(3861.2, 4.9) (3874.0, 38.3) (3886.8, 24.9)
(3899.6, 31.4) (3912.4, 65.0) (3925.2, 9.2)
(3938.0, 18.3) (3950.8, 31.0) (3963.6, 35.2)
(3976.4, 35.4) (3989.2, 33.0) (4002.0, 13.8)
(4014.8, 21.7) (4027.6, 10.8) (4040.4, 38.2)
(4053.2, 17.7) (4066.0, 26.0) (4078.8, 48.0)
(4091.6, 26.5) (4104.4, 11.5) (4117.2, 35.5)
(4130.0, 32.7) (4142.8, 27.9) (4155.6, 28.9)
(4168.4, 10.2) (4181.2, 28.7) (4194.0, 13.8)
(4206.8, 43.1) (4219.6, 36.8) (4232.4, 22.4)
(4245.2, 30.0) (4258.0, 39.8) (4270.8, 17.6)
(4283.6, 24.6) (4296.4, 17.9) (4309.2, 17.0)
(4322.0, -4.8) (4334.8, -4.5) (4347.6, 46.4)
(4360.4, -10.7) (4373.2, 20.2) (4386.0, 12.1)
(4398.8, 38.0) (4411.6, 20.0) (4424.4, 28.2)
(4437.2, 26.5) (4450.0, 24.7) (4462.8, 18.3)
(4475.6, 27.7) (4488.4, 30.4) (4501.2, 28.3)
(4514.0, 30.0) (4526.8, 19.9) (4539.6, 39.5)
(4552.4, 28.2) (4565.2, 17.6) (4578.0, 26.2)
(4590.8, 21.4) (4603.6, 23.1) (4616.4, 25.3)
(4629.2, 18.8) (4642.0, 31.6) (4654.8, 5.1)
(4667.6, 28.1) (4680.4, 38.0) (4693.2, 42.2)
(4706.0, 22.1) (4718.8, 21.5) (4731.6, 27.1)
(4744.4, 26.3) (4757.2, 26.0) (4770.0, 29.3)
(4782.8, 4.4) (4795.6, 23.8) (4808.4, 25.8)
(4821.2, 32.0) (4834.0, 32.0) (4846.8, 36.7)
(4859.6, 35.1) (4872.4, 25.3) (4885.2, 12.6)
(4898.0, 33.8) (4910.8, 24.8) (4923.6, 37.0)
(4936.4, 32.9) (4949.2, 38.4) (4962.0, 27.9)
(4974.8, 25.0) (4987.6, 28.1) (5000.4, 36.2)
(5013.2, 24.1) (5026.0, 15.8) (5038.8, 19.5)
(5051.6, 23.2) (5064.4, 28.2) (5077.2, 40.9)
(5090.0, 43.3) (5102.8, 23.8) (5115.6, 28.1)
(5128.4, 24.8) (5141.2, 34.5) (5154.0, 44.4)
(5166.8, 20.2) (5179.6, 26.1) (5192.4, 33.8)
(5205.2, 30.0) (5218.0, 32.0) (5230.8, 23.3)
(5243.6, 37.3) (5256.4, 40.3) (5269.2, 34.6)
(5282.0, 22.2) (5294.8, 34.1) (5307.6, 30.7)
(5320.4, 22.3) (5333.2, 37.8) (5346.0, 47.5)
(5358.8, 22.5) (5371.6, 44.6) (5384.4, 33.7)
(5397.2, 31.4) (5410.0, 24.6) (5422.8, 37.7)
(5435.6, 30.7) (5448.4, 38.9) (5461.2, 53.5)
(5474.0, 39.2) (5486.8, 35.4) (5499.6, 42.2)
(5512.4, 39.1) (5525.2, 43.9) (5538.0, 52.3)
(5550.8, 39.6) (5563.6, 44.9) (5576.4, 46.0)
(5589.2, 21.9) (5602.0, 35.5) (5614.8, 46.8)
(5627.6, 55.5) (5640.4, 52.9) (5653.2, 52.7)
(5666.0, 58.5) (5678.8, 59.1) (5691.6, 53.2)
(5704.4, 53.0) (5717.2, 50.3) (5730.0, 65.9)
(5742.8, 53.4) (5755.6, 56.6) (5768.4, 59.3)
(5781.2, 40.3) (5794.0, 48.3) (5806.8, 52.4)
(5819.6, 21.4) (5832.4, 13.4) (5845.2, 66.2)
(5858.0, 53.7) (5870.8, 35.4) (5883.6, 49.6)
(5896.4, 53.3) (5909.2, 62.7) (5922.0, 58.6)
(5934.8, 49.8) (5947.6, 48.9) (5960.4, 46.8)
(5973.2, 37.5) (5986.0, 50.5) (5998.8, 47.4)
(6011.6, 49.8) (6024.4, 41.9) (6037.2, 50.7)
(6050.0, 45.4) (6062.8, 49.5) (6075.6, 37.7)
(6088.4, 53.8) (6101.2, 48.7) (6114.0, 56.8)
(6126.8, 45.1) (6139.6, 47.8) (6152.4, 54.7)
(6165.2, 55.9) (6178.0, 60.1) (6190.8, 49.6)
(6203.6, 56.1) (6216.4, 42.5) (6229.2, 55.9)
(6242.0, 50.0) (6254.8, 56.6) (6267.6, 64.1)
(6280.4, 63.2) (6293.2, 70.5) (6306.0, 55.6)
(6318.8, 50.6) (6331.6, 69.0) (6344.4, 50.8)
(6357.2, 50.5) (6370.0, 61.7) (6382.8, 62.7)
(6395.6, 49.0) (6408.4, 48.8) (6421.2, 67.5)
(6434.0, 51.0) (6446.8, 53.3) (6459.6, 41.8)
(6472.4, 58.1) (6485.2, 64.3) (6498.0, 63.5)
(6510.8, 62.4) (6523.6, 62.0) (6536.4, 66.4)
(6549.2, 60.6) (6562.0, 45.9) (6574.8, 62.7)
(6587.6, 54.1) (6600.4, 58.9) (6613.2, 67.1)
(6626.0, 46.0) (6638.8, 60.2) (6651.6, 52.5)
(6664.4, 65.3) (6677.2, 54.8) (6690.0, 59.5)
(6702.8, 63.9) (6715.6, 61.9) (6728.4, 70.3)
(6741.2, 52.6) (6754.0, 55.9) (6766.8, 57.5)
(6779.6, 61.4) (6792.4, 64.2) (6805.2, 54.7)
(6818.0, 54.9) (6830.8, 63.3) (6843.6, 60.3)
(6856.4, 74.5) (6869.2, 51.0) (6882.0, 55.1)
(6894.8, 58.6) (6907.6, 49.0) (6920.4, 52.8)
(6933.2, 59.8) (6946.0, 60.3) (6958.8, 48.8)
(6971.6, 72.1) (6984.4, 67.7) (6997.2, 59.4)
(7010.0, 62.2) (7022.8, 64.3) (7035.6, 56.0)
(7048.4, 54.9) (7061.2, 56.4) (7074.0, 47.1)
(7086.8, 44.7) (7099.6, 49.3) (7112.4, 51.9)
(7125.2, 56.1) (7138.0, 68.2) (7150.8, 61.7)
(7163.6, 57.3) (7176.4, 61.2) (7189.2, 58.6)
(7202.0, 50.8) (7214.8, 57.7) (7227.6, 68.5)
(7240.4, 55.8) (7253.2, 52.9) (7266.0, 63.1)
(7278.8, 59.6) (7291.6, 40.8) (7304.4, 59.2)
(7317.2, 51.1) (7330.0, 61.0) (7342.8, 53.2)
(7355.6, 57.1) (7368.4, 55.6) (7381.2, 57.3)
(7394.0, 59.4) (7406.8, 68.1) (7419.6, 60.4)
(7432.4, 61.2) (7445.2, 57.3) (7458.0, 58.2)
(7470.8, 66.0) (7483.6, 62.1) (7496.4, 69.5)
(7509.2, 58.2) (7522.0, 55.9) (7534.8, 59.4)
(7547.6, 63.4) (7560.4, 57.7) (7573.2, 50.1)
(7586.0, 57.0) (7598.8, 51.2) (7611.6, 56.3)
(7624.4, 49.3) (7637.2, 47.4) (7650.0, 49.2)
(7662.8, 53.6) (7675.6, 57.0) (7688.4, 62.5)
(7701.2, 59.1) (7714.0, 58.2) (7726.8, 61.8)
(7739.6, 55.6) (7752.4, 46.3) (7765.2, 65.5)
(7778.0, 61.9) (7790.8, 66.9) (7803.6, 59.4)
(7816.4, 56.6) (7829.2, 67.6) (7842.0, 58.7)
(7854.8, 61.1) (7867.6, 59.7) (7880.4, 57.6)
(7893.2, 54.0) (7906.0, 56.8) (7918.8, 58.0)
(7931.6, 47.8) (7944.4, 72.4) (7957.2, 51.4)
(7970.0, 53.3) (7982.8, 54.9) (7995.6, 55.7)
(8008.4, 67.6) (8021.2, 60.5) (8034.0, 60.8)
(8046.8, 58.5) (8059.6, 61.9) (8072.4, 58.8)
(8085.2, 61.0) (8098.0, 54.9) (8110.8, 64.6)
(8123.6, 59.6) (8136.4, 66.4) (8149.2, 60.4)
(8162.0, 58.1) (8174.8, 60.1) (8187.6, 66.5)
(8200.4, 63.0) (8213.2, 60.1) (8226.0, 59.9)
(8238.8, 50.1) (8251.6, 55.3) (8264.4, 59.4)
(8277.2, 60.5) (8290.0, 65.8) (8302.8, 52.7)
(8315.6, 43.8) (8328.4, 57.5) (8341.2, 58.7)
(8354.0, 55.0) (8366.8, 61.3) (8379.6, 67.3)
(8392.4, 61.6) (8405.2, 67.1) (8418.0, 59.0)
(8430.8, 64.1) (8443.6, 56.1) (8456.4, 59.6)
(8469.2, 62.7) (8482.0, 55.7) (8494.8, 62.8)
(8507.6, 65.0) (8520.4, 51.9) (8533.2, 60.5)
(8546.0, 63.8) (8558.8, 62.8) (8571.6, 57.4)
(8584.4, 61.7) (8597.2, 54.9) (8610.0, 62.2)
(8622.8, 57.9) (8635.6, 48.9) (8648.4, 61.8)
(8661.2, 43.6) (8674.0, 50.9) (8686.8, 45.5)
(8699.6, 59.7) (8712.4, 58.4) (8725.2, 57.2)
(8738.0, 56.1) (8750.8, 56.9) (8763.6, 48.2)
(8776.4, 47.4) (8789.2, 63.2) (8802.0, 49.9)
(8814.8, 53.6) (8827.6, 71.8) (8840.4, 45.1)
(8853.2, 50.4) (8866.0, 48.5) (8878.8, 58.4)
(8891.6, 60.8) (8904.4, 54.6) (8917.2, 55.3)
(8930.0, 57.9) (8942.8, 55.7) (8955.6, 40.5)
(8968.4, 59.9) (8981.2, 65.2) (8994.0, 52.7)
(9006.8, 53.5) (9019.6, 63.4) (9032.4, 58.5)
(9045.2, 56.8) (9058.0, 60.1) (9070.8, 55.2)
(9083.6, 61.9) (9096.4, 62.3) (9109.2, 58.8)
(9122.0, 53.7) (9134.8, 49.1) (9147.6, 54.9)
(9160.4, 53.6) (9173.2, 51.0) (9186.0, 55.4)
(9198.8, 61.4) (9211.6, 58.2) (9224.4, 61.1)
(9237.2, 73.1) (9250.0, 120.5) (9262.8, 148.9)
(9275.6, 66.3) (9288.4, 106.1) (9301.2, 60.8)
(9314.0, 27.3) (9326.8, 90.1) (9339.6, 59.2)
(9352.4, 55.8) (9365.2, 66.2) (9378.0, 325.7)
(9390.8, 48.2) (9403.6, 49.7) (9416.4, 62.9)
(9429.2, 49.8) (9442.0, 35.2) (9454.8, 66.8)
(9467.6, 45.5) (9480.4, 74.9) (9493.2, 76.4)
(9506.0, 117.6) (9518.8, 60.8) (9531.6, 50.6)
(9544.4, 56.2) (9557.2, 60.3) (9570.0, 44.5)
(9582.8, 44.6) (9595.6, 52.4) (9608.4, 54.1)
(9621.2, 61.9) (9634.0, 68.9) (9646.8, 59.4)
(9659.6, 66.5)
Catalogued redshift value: 0.41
